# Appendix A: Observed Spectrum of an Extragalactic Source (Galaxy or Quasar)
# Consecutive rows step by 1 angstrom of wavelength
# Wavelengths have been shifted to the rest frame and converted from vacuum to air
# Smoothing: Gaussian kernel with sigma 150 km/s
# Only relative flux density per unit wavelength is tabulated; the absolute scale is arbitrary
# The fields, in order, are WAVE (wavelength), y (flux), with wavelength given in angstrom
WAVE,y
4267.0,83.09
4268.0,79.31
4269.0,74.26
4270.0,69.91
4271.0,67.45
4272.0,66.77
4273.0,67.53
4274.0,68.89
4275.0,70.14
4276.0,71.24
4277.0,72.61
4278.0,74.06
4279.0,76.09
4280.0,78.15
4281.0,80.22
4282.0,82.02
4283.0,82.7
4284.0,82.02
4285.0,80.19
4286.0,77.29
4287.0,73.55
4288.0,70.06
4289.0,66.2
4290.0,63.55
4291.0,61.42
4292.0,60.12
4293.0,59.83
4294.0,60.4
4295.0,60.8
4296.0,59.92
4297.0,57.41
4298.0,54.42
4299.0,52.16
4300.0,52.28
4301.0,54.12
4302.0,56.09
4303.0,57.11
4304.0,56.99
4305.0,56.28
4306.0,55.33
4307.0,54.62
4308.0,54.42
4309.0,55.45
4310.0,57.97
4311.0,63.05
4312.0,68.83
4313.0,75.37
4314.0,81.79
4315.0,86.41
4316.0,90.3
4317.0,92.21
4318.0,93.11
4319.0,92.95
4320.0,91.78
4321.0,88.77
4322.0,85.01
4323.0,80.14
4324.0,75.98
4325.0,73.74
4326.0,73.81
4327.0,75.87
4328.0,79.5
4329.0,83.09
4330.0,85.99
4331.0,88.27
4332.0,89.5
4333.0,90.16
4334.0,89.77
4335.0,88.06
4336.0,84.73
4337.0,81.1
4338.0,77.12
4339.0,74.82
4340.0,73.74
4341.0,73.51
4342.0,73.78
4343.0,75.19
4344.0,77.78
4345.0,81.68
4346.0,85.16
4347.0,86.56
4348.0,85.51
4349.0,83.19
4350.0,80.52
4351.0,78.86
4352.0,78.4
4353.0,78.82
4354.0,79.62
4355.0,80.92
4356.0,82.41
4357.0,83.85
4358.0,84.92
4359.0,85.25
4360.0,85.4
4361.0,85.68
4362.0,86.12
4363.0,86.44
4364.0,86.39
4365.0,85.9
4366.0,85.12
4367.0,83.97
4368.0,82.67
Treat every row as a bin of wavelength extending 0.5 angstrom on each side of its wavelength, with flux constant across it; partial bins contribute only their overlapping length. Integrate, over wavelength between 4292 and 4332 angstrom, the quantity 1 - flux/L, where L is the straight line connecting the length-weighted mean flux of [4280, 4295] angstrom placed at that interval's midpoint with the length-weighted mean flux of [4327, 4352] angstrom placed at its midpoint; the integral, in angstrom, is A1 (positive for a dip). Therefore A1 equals 3.20 angstrom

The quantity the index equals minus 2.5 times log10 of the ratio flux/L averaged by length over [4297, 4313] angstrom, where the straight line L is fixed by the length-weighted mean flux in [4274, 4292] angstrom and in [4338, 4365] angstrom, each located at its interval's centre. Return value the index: 0.31 mag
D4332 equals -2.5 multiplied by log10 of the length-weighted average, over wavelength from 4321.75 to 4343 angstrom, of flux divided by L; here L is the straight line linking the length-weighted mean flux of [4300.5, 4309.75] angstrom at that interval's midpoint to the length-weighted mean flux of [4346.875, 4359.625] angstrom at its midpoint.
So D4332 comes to -0.15 mag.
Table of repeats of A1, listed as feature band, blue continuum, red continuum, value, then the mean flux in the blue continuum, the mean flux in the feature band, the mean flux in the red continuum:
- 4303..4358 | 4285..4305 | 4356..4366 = -3.1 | 61.1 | 78.2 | 85.4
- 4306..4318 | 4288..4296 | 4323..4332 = 0.2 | 62.2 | 71.2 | 80.1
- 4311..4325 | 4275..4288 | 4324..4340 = -0.5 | 76.9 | 83.6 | 81.9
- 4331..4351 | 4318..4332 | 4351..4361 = 0.2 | 83.3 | 81.8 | 82.2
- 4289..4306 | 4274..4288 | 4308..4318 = 4.0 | 76.4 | 57.9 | 74.5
